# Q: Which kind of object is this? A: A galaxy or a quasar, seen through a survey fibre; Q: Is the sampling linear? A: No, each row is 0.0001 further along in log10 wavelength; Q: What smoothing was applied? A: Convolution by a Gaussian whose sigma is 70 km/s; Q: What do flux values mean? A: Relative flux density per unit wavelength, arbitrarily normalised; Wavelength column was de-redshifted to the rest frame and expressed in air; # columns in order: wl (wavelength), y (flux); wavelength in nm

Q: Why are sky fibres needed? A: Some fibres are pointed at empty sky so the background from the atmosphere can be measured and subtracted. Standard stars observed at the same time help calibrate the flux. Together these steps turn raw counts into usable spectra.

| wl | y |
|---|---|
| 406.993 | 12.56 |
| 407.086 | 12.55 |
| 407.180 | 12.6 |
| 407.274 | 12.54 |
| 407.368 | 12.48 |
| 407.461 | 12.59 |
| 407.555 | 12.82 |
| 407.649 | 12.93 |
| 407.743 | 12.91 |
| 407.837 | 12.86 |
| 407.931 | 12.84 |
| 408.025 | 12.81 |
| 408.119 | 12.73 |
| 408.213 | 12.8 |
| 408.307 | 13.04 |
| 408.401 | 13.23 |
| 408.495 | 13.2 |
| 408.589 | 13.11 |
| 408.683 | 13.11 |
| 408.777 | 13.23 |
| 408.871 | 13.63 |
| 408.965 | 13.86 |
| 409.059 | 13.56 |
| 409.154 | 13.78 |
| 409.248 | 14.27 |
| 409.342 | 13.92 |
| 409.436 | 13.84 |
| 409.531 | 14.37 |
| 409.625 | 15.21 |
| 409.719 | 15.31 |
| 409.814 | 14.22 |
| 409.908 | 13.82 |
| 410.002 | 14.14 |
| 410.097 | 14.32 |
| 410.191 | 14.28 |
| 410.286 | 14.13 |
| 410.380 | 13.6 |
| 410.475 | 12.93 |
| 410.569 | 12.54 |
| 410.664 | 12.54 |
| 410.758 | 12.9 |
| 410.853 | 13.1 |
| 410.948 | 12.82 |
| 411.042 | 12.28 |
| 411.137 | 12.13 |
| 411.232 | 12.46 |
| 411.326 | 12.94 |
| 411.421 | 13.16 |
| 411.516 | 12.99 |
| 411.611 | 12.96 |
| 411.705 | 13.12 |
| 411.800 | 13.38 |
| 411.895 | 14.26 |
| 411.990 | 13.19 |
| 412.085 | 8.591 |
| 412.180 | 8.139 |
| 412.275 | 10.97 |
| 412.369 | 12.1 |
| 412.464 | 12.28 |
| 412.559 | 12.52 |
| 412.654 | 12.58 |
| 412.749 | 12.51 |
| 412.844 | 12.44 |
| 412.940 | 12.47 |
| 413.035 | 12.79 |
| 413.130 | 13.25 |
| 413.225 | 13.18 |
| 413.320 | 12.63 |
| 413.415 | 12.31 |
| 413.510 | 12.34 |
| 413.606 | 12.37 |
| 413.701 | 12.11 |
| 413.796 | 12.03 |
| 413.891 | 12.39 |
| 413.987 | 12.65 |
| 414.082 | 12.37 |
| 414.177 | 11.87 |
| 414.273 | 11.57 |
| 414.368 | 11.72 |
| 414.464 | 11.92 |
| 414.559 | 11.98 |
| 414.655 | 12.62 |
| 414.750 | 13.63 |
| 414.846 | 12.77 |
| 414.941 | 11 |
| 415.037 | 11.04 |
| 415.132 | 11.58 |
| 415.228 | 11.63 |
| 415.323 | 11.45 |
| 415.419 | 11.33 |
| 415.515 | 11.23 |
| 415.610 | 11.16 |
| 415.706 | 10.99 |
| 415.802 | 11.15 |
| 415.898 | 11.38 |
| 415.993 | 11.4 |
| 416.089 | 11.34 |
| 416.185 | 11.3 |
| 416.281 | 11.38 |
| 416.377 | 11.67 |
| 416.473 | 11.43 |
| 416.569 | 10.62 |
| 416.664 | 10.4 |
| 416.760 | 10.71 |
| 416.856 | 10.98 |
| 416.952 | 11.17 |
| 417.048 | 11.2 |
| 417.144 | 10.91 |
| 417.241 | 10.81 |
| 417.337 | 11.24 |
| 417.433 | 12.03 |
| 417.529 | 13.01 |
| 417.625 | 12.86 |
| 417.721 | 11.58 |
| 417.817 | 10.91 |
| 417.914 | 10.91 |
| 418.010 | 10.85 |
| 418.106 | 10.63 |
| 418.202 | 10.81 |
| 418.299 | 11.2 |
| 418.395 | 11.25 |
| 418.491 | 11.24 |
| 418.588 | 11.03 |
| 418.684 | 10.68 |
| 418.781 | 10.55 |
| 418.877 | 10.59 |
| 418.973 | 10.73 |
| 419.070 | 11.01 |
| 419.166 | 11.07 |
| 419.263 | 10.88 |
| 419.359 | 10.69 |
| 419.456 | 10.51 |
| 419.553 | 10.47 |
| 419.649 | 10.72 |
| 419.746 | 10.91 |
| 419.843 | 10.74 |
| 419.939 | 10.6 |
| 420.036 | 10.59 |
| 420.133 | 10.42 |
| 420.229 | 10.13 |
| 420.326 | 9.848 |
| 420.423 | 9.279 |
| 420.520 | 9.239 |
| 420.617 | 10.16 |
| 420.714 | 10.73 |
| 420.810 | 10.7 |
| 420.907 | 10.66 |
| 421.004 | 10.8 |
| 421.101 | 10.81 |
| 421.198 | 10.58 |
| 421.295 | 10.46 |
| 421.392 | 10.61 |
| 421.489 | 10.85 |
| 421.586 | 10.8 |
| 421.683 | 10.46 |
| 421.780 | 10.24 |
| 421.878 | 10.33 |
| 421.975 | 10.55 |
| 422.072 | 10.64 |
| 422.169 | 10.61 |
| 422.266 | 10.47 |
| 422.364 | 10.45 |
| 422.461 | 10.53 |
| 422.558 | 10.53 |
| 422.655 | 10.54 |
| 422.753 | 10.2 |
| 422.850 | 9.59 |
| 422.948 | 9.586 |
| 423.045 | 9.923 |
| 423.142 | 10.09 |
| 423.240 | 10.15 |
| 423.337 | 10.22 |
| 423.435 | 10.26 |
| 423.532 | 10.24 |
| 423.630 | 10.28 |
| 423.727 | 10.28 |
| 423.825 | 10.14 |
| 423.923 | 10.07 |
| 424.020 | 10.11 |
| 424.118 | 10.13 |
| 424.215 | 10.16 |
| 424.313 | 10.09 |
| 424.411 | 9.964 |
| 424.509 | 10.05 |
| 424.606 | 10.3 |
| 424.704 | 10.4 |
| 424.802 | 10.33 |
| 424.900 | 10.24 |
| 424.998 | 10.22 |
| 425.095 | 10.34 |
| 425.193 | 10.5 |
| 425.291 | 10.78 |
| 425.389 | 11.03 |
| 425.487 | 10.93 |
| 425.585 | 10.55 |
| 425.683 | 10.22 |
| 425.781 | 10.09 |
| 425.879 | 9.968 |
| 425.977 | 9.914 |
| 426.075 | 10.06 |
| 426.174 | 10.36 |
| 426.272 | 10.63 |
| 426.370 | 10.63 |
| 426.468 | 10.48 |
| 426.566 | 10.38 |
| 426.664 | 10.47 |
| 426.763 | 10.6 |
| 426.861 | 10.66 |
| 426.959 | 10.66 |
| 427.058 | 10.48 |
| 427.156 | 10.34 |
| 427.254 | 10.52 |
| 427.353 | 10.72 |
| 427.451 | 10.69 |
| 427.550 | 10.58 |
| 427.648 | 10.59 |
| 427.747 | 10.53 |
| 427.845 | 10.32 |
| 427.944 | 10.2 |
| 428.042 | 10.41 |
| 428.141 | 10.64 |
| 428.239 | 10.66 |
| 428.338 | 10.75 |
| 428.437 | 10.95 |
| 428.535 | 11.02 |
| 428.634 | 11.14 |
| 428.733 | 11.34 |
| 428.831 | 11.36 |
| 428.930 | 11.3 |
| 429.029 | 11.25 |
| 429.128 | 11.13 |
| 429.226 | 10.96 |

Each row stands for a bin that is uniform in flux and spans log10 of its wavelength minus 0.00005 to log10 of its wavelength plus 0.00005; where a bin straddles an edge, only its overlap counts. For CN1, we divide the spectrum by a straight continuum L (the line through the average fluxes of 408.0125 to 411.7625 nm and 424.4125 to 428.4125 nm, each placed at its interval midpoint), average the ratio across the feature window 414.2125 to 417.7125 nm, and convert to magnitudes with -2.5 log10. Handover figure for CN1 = 0.07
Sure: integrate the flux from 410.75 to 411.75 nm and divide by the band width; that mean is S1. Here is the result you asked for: 12.8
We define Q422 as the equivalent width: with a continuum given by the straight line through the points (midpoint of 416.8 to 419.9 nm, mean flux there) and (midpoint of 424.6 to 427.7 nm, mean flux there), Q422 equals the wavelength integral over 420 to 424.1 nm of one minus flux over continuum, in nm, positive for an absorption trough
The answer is 0.18 nm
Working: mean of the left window 11.1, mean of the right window 10.5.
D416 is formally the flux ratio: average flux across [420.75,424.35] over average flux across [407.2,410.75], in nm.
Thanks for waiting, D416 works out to 0.77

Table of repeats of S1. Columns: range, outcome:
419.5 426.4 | 10.3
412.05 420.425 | 11.4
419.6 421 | 10.4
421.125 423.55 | 10.4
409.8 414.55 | 12.6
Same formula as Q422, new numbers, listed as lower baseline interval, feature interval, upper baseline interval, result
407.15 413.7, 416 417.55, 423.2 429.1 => 0.094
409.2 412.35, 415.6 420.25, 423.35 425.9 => 0.245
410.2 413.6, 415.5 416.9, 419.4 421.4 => 0.040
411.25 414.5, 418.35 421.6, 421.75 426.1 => 0.119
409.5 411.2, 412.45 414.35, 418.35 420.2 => 0.029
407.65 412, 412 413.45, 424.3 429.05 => 0.106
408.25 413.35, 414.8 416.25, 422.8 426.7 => 0.087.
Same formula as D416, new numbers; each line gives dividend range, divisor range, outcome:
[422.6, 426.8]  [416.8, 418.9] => 0.92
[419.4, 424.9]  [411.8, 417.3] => 0.88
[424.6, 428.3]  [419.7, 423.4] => 1.01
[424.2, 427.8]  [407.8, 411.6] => 0.78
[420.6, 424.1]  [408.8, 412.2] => 0.78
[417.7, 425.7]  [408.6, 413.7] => 0.81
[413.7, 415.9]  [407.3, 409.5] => 0.90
